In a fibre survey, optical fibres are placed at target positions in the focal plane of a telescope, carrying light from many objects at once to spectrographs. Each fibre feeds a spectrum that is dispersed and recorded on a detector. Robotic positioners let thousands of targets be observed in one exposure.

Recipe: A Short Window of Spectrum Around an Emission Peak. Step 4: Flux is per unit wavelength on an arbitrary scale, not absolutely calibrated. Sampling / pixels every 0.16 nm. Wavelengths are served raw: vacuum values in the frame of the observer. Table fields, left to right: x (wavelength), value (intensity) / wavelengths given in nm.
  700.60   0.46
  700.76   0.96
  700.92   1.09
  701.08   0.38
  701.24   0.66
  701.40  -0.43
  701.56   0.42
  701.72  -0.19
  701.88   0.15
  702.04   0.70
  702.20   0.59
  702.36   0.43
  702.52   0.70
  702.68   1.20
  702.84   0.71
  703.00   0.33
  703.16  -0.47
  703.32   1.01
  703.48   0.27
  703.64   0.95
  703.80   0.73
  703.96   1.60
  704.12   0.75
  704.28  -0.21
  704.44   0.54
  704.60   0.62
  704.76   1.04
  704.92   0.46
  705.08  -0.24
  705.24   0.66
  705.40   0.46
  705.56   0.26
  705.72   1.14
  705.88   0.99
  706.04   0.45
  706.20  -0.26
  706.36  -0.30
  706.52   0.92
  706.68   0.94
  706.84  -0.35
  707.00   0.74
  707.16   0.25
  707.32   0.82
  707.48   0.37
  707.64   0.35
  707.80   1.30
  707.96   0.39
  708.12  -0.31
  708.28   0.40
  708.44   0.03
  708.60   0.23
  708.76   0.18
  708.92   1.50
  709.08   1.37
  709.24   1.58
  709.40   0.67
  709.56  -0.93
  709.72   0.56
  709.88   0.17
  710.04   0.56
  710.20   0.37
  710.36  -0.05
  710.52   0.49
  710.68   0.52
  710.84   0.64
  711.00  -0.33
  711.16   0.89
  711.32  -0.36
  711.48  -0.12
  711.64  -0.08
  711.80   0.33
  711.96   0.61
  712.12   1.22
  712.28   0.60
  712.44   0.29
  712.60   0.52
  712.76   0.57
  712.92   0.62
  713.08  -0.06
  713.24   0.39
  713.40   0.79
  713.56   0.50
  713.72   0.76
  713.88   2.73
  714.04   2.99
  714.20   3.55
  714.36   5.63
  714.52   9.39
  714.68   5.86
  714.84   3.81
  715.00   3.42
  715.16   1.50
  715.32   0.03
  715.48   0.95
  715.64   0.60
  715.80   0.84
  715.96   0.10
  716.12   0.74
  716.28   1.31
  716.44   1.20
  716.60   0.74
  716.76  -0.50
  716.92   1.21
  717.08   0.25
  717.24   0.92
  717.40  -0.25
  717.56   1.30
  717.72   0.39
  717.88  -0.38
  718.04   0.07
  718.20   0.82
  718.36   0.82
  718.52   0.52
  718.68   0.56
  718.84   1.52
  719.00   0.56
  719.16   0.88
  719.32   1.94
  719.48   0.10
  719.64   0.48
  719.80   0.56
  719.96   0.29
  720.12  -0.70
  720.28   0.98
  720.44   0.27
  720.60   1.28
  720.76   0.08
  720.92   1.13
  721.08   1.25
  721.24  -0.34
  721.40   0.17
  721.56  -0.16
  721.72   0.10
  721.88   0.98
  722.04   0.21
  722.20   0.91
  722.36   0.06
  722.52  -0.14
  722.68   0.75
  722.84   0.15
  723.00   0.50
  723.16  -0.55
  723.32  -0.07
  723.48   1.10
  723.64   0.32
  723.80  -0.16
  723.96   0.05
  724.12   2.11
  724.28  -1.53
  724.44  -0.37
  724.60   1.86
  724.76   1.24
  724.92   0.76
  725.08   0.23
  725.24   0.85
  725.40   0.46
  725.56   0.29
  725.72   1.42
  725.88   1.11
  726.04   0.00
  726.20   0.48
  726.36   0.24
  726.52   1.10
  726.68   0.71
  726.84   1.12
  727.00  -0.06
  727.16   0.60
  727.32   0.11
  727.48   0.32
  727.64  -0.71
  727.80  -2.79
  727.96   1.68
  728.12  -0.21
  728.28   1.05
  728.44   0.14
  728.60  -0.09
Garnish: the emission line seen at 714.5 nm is [O II] 3727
